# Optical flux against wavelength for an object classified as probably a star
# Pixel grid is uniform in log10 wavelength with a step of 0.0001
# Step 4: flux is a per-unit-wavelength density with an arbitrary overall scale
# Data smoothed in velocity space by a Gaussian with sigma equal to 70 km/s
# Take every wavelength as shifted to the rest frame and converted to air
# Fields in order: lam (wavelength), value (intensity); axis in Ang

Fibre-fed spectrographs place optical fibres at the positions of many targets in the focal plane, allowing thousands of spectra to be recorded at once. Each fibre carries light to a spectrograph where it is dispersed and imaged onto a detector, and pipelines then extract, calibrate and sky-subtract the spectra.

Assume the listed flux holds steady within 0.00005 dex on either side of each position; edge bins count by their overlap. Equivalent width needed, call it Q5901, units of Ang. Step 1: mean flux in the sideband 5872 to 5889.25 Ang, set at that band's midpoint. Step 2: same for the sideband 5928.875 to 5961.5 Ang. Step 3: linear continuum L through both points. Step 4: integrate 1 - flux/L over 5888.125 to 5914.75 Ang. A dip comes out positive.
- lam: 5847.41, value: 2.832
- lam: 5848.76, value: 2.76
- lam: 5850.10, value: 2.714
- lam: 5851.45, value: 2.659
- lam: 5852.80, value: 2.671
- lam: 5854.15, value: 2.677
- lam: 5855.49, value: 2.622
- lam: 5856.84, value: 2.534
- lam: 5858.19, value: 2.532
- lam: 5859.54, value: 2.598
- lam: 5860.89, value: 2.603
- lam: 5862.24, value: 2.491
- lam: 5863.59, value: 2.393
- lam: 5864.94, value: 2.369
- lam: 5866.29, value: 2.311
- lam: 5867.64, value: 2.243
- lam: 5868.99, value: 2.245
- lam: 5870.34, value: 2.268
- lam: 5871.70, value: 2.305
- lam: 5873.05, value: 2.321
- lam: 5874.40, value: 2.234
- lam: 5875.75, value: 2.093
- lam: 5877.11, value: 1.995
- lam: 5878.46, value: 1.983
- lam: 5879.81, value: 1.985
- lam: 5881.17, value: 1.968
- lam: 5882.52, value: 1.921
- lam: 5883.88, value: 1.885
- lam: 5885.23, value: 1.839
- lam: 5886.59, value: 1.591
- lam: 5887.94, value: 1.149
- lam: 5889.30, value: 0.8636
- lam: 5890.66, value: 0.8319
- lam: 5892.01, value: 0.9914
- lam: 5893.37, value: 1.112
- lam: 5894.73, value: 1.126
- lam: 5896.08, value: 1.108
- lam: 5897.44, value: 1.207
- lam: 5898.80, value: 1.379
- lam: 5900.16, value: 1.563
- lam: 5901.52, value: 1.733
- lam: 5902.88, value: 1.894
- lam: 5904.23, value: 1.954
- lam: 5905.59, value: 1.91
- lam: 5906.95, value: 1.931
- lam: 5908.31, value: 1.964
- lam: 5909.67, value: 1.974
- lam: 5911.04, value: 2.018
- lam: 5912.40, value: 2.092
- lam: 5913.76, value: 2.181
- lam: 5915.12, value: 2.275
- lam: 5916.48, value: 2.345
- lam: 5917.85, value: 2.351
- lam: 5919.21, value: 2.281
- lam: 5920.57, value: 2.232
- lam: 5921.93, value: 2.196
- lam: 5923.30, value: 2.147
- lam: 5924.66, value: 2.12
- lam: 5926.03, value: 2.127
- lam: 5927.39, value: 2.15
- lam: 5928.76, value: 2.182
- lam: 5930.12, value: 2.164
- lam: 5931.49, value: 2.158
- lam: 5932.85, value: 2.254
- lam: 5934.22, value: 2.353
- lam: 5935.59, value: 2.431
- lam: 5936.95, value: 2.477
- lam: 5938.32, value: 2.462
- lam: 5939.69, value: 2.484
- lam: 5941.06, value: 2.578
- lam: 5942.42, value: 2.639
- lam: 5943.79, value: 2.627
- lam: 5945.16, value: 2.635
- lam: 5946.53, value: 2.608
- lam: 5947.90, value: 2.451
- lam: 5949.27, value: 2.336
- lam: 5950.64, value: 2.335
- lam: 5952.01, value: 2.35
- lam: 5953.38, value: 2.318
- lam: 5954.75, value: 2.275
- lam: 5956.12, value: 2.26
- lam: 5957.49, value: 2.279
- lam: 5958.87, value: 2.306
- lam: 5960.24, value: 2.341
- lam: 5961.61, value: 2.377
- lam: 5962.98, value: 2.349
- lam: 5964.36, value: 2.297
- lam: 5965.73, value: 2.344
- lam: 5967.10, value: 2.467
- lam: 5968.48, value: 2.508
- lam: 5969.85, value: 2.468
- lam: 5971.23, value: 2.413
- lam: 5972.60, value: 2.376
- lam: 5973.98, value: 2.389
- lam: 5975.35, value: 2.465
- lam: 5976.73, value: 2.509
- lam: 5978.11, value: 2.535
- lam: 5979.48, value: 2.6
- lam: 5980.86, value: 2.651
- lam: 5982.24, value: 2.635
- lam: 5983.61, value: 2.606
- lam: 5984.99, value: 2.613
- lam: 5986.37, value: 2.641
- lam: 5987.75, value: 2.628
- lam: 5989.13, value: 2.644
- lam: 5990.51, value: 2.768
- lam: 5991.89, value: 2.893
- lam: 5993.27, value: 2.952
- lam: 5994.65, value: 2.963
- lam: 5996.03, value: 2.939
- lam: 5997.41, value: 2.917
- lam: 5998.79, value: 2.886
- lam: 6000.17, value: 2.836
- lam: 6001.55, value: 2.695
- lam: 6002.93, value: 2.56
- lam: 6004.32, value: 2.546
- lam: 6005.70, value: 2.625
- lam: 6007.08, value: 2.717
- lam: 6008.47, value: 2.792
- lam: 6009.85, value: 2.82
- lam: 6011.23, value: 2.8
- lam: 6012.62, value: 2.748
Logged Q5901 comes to 6.4 Ang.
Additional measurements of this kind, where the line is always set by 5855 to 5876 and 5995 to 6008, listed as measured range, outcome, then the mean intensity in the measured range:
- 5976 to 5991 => 0.48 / 2.62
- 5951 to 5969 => 2.04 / 2.34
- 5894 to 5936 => 8.90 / 1.99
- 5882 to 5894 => 5.39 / 1.35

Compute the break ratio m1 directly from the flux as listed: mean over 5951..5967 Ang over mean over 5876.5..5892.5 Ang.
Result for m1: 1.46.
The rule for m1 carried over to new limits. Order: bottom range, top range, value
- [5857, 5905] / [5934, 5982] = 1.31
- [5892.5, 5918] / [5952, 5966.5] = 1.30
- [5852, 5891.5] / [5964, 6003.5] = 1.24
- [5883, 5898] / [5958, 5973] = 1.90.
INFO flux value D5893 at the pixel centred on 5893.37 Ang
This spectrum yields 1.112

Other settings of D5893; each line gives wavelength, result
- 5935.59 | 2.431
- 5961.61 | 2.377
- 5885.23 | 1.839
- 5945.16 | 2.635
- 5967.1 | 2.467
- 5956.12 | 2.26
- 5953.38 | 2.318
